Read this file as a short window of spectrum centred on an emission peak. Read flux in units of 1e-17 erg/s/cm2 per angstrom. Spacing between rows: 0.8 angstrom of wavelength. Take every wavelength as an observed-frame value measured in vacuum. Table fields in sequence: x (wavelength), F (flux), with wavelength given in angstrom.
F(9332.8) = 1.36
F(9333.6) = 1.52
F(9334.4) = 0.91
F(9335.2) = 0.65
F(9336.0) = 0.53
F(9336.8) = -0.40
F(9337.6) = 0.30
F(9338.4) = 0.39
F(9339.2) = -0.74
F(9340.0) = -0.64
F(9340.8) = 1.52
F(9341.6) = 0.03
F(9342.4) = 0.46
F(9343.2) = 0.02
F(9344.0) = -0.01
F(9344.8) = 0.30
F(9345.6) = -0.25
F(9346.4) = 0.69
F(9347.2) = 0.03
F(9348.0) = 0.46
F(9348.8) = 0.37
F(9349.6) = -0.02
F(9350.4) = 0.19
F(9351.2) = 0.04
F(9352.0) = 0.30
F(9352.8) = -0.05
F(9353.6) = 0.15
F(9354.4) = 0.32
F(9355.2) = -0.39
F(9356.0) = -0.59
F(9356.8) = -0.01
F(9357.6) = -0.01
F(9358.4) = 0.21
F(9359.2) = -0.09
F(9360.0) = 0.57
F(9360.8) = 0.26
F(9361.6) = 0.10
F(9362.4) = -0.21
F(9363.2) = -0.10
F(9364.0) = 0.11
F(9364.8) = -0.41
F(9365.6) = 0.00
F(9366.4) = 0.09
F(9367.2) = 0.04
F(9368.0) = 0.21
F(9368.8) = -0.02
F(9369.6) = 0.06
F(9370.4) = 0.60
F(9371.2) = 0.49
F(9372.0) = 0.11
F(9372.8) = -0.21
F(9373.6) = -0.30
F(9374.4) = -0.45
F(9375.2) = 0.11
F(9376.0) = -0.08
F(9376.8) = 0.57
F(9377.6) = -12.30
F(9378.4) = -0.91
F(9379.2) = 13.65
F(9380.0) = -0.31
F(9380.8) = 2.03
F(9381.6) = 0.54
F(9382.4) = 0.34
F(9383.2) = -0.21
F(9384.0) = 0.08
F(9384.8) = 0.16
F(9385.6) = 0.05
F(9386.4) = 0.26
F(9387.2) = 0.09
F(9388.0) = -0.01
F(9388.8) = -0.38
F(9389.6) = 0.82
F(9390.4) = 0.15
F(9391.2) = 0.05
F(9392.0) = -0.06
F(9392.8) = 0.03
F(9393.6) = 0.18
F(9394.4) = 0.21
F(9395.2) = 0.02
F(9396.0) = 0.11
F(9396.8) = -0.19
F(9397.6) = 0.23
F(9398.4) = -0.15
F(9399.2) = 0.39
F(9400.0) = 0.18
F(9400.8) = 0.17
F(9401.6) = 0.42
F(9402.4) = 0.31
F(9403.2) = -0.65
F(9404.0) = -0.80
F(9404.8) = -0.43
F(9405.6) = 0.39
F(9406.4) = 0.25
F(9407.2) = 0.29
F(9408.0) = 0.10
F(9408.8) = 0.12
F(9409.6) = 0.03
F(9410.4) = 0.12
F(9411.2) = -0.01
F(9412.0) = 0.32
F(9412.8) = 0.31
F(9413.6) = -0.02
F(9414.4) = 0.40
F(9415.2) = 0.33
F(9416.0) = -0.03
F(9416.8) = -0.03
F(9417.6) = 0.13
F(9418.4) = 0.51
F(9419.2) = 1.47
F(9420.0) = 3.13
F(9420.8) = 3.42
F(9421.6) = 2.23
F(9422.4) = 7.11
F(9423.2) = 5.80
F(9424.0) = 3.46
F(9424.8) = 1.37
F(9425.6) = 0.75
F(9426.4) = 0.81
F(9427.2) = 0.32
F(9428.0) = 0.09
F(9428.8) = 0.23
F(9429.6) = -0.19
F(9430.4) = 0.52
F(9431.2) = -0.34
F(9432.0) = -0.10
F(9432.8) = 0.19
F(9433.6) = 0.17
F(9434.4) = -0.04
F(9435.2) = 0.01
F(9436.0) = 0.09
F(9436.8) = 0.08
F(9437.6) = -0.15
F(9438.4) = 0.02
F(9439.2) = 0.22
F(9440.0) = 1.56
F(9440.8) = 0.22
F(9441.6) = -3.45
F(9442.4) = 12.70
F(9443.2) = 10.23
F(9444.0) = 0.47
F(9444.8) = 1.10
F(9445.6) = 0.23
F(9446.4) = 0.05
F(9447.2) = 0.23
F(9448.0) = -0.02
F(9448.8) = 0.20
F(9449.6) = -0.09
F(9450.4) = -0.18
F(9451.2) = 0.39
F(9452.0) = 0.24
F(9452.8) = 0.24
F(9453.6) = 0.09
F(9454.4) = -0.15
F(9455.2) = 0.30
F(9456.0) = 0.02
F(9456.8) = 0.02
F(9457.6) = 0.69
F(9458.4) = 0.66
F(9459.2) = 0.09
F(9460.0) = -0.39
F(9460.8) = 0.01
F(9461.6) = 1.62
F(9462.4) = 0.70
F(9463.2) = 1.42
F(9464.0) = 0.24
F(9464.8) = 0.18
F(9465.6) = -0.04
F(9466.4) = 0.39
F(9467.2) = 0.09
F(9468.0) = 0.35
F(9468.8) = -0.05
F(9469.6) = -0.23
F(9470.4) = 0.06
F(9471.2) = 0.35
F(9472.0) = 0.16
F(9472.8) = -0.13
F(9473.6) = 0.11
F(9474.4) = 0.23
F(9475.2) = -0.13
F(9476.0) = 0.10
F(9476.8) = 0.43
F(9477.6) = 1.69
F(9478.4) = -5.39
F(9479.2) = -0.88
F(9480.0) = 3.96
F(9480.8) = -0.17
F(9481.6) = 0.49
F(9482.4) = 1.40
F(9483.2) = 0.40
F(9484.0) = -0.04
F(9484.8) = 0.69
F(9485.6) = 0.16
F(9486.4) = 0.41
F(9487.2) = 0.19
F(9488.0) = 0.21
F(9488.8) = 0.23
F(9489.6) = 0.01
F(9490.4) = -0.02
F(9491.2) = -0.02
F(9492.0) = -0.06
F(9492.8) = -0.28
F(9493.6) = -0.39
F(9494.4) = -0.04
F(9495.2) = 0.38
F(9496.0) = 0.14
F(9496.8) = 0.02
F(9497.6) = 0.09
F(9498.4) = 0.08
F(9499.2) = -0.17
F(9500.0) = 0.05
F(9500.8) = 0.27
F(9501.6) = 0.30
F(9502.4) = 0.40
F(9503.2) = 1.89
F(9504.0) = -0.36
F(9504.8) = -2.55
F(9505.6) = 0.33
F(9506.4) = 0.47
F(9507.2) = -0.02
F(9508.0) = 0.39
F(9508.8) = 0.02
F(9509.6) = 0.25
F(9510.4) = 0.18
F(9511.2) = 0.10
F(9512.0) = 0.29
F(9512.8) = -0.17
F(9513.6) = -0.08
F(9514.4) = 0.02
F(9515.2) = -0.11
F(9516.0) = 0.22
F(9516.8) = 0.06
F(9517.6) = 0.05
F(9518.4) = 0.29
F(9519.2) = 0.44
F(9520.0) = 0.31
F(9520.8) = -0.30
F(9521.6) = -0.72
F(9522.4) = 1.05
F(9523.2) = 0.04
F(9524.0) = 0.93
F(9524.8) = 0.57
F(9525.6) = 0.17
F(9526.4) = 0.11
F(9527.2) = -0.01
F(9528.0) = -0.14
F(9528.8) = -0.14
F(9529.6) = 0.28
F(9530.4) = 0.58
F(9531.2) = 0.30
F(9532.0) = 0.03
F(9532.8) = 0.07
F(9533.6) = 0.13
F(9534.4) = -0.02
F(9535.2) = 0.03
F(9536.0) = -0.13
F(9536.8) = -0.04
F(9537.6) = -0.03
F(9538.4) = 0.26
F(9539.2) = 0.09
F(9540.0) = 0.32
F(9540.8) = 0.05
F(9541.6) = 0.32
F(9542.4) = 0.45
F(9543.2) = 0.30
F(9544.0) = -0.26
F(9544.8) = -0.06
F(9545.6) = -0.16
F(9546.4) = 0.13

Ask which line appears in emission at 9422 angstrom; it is [O III]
